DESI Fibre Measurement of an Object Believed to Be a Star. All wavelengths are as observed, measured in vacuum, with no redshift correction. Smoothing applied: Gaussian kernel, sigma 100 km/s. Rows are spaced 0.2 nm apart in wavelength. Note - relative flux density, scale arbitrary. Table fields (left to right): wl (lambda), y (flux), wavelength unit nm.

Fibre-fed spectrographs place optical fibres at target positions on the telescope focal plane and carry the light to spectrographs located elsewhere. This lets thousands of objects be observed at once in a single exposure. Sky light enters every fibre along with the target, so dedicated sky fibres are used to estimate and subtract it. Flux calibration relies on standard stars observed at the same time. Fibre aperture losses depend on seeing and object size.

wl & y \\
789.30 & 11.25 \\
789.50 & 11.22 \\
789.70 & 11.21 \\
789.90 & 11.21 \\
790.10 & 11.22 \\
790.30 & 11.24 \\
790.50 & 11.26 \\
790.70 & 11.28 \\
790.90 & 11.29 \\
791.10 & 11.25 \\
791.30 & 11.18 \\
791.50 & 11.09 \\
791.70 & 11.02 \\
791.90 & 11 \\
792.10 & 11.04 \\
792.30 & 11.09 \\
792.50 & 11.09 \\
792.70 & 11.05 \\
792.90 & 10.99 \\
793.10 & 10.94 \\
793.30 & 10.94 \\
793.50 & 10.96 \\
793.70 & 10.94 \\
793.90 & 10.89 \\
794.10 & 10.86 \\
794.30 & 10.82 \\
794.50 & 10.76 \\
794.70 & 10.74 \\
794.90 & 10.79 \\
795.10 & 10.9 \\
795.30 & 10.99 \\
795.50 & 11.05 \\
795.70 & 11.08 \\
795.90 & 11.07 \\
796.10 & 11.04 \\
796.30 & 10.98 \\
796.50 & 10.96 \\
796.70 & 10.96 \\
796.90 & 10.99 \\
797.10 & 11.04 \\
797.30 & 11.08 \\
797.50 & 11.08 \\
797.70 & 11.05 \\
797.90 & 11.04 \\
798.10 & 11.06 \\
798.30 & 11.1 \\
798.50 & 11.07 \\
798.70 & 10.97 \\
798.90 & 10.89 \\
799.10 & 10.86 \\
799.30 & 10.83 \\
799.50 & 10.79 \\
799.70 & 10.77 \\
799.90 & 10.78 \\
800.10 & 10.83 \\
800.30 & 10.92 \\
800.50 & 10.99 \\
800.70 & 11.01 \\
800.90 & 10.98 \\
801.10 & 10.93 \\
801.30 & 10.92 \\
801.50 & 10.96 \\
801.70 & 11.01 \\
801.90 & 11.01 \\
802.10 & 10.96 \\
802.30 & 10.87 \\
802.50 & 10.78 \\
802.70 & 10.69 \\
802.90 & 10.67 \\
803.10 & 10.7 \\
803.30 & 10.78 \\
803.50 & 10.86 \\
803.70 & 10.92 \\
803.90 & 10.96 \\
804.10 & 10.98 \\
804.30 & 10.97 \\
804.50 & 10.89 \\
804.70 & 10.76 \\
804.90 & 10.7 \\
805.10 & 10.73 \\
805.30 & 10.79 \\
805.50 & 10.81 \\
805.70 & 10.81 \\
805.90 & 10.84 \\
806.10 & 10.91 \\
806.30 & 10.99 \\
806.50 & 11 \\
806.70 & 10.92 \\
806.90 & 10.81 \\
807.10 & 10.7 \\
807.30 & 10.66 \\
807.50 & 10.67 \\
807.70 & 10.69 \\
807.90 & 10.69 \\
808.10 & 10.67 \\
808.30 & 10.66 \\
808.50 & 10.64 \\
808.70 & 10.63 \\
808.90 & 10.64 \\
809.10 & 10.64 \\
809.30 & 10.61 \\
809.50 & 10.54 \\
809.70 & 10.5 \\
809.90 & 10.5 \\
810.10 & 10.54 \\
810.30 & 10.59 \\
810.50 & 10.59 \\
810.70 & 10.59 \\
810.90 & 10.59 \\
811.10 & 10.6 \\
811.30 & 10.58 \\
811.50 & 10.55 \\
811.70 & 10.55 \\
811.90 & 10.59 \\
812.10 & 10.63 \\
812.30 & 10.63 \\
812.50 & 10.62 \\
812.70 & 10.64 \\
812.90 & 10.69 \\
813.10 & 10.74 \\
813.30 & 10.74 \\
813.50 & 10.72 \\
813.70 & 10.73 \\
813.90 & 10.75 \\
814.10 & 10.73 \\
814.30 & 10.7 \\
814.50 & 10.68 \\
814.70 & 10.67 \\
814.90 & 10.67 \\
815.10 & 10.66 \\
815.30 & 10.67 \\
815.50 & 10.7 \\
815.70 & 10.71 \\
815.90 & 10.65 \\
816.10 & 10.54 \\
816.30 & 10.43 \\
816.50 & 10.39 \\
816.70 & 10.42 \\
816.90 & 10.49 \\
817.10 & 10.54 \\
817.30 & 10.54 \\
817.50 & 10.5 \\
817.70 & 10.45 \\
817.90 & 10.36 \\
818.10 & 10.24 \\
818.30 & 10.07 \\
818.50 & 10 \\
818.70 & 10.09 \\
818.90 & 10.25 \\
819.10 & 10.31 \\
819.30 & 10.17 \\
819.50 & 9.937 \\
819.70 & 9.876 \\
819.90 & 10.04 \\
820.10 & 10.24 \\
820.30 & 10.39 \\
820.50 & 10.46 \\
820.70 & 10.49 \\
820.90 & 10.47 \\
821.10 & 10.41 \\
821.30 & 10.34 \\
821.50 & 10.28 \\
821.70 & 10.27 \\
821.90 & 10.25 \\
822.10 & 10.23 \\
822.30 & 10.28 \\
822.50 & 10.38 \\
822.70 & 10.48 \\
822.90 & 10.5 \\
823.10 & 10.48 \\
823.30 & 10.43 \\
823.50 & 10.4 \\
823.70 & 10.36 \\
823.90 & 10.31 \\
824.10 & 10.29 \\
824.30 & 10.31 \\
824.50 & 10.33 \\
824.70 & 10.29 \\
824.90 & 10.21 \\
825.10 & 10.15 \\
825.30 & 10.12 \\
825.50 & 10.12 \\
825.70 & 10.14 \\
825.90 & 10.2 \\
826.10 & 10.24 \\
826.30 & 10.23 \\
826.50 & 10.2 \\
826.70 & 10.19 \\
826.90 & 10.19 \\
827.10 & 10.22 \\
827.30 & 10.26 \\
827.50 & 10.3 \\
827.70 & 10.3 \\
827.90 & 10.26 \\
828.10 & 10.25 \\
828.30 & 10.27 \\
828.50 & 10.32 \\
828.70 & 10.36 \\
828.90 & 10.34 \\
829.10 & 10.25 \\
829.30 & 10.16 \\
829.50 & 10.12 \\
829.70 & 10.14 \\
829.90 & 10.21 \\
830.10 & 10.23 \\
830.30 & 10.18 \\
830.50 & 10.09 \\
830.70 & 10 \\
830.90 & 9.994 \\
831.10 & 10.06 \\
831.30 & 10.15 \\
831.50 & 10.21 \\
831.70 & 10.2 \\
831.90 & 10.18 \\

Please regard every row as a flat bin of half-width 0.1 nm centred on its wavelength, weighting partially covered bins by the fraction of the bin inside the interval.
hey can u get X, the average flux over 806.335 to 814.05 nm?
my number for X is 10.7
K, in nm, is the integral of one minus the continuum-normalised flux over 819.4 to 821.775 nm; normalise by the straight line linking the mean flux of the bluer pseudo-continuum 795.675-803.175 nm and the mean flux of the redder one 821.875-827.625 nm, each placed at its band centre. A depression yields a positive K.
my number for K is 0.03 nm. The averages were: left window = 10.9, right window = 10.3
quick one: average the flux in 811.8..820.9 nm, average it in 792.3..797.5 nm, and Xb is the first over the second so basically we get 0.96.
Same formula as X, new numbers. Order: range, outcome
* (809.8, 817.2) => 10.6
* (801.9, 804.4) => 10.9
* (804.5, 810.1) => 10.7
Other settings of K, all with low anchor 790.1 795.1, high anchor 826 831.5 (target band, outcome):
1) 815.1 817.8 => -0.016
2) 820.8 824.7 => -0.006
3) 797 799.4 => -0.024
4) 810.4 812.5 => 0.001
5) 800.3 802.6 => -0.026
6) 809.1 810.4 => 0.010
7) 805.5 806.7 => -0.021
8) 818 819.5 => 0.041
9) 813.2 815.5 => -0.037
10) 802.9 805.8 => -0.019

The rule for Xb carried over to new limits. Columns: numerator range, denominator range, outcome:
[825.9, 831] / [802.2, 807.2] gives 0.94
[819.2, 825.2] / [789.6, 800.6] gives 0.94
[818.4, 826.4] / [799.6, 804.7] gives 0.94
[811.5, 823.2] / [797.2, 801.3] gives 0.95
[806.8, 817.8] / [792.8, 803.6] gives 0.97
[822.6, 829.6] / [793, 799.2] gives 0.94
